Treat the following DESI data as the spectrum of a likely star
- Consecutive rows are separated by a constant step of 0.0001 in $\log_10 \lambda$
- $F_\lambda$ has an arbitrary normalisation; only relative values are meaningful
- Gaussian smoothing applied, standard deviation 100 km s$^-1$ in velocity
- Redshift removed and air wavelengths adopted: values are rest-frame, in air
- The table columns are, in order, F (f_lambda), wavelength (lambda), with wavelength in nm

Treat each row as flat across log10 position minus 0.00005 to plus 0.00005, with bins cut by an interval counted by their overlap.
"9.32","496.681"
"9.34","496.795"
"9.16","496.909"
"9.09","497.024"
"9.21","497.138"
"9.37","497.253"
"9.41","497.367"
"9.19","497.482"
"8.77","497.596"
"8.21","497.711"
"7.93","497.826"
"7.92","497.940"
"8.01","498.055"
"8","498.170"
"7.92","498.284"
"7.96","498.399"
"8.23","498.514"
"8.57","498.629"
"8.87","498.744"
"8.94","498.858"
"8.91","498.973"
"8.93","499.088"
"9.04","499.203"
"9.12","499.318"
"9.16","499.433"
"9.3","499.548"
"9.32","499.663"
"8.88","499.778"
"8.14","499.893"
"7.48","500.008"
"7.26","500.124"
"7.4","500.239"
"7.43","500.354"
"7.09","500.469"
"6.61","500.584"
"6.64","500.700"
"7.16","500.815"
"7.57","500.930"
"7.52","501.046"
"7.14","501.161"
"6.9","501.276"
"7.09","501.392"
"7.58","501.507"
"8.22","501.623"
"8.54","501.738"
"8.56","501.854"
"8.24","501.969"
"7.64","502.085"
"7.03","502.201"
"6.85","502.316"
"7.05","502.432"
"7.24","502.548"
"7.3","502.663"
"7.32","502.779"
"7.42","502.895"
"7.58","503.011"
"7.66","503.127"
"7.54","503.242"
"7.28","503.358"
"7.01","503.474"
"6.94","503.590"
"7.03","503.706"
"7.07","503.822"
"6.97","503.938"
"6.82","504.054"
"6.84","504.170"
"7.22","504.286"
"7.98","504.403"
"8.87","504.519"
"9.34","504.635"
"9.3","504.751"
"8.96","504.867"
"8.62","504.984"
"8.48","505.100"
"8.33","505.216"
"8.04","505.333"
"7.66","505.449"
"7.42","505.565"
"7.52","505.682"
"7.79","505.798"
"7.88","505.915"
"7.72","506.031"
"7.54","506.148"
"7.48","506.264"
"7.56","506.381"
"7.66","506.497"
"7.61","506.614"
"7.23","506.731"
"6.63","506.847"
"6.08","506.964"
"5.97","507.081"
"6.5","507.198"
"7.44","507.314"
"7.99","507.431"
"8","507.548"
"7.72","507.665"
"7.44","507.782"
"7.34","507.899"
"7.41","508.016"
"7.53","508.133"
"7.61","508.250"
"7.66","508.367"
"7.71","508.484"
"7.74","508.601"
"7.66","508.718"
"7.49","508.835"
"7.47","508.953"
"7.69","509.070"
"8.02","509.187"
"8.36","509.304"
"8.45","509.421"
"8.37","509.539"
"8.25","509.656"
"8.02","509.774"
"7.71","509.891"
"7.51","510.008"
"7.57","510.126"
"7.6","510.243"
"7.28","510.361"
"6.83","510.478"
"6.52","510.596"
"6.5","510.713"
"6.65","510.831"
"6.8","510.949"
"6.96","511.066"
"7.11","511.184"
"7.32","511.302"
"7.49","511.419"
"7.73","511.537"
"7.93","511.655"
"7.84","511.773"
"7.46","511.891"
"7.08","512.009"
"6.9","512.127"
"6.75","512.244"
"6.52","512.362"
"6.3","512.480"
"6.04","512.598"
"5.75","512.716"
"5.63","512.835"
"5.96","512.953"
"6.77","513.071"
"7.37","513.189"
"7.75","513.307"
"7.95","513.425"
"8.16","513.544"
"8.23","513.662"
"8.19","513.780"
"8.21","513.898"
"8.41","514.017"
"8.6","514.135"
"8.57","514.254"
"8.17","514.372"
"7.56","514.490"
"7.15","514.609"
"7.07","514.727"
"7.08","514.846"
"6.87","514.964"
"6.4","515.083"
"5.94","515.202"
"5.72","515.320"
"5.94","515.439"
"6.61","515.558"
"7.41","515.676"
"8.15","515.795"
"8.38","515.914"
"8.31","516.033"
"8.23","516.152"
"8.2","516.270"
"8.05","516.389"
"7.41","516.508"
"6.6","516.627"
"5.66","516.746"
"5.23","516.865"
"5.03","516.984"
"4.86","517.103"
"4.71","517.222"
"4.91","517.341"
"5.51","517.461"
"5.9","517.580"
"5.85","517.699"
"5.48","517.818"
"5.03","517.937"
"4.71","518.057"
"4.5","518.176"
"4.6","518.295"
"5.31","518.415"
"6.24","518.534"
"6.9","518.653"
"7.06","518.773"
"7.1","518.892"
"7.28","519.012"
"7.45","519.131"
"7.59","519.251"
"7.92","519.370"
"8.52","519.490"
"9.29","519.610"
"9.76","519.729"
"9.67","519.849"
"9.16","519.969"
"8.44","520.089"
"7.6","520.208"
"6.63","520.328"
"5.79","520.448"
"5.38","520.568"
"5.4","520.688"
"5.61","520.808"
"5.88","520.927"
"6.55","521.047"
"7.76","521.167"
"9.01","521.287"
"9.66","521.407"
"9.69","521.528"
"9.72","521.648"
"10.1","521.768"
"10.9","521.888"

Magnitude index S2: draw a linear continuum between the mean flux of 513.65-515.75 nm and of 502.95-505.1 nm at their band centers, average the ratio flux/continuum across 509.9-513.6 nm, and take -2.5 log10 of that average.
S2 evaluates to 0.06 mag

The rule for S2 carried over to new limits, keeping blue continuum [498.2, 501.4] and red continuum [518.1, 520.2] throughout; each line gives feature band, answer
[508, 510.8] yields 0.02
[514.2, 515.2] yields 0.05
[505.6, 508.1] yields 0.07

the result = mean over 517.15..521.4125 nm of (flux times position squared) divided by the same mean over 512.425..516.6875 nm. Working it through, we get 0.94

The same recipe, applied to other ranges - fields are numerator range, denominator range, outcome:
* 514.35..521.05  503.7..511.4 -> 0.92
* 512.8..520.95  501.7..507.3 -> 0.96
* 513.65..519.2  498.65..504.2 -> 0.92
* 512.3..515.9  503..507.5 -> 0.98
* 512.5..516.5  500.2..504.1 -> 1.05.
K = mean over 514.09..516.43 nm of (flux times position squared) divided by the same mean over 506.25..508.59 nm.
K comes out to 1.0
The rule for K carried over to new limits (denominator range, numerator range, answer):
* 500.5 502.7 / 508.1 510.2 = 1.09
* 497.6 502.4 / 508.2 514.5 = 0.98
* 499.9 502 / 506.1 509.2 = 1.02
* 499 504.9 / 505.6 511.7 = 0.99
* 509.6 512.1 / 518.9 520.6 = 1.12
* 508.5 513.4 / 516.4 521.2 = 0.93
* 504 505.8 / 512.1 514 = 0.90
